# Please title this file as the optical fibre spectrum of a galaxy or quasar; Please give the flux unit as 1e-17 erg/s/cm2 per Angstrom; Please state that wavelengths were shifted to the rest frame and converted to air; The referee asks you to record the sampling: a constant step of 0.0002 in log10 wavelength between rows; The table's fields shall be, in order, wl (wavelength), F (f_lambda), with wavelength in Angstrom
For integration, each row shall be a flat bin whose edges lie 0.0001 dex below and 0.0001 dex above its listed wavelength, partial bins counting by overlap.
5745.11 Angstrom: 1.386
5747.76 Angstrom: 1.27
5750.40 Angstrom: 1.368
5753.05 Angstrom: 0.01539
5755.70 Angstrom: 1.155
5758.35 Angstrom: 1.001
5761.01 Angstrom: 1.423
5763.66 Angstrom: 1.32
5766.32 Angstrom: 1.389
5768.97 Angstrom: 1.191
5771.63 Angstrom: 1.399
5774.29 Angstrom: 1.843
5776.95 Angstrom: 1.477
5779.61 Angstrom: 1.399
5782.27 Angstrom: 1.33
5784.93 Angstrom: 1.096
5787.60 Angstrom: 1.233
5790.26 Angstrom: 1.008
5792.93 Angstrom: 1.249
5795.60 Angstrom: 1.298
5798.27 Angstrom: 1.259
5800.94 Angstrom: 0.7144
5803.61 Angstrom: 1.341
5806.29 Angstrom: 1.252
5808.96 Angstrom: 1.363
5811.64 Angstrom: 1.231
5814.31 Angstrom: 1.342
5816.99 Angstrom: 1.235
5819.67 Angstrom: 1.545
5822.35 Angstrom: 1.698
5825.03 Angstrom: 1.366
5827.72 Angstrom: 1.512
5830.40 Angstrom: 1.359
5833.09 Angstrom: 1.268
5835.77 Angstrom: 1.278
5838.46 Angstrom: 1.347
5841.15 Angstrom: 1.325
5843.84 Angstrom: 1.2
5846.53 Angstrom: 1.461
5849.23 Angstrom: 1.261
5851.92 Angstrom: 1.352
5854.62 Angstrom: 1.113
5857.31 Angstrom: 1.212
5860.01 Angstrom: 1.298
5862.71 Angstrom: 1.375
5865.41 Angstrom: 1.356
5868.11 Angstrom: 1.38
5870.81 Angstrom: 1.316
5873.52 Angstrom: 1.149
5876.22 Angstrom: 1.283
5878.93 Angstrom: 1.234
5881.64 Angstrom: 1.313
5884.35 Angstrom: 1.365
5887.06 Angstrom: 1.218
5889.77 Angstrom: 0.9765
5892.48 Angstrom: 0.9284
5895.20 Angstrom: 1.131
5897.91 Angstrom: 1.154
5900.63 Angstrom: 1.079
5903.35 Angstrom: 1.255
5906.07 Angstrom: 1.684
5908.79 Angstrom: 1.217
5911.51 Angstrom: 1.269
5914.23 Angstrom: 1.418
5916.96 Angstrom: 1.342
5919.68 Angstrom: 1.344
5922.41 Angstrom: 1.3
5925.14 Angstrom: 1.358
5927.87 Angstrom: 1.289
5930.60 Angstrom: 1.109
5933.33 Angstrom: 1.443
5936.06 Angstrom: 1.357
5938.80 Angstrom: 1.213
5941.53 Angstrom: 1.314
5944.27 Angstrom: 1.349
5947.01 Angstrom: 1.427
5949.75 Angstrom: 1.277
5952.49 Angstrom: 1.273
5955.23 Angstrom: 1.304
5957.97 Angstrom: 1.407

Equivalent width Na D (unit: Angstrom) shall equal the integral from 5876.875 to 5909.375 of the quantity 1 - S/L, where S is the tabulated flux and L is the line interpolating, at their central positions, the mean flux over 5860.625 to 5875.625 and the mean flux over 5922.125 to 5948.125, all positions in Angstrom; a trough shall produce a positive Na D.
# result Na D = 2.46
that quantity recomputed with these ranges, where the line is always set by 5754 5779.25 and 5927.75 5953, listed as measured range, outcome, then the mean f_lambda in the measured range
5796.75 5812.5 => 1.6 Angstrom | 1.19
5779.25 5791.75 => 1.3 Angstrom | 1.2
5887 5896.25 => 1.9 Angstrom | 1.04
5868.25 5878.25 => 0.4 Angstrom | 1.26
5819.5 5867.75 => -0.9 Angstrom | 1.35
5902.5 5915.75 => -0.6 Angstrom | 1.37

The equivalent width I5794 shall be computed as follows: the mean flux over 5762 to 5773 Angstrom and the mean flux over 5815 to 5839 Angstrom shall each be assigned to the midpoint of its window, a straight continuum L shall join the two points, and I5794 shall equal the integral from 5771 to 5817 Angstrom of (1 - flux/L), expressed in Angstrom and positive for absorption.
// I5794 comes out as 2.7 Angstrom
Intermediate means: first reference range 1.33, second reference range 1.4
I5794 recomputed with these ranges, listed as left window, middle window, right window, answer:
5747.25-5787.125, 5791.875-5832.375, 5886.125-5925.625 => -2.4 Angstrom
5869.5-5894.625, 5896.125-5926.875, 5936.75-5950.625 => -1.3 Angstrom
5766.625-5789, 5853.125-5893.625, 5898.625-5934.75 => 2.9 Angstrom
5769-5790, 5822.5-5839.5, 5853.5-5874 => -0.8 Angstrom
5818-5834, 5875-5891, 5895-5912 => 1.0 Angstrom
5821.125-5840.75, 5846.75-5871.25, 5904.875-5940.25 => 1.3 Angstrom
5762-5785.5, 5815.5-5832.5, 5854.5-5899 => -1.7 Angstrom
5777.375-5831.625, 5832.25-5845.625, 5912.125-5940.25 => 0.1 Angstrom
